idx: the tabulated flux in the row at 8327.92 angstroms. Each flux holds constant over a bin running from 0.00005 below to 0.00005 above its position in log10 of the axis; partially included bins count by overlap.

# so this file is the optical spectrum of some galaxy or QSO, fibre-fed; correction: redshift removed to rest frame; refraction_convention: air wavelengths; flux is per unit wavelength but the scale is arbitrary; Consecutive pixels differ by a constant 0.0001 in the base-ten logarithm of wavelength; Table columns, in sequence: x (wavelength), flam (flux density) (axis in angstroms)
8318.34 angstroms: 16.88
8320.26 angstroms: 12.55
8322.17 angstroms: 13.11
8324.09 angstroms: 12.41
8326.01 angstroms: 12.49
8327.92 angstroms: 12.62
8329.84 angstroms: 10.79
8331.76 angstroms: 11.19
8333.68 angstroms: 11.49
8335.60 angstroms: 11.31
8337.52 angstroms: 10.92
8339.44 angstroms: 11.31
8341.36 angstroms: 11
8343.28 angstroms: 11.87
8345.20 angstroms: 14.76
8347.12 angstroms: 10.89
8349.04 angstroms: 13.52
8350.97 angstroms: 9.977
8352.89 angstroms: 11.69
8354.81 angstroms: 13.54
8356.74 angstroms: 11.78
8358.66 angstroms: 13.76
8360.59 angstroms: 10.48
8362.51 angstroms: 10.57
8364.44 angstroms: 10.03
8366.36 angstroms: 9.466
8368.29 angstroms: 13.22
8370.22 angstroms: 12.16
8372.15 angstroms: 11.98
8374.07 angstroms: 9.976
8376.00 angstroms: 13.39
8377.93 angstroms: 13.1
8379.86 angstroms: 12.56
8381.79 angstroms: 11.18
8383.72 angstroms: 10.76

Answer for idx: 12.62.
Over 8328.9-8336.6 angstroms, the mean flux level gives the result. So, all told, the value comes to 11.2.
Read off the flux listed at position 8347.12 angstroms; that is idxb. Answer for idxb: 10.89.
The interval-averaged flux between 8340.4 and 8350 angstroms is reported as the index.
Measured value 12.4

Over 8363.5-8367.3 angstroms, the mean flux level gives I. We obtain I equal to 9.76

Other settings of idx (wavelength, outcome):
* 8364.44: 10.03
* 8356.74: 11.78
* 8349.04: 13.52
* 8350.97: 9.977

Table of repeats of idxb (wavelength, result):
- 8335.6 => 11.31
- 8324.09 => 12.41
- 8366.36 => 9.466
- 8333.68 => 11.49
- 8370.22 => 12.16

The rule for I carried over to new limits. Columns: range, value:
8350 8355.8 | 11.7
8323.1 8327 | 12.5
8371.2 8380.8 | 12.2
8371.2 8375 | 11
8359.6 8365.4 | 10.4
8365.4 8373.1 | 11.7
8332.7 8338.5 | 11.2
